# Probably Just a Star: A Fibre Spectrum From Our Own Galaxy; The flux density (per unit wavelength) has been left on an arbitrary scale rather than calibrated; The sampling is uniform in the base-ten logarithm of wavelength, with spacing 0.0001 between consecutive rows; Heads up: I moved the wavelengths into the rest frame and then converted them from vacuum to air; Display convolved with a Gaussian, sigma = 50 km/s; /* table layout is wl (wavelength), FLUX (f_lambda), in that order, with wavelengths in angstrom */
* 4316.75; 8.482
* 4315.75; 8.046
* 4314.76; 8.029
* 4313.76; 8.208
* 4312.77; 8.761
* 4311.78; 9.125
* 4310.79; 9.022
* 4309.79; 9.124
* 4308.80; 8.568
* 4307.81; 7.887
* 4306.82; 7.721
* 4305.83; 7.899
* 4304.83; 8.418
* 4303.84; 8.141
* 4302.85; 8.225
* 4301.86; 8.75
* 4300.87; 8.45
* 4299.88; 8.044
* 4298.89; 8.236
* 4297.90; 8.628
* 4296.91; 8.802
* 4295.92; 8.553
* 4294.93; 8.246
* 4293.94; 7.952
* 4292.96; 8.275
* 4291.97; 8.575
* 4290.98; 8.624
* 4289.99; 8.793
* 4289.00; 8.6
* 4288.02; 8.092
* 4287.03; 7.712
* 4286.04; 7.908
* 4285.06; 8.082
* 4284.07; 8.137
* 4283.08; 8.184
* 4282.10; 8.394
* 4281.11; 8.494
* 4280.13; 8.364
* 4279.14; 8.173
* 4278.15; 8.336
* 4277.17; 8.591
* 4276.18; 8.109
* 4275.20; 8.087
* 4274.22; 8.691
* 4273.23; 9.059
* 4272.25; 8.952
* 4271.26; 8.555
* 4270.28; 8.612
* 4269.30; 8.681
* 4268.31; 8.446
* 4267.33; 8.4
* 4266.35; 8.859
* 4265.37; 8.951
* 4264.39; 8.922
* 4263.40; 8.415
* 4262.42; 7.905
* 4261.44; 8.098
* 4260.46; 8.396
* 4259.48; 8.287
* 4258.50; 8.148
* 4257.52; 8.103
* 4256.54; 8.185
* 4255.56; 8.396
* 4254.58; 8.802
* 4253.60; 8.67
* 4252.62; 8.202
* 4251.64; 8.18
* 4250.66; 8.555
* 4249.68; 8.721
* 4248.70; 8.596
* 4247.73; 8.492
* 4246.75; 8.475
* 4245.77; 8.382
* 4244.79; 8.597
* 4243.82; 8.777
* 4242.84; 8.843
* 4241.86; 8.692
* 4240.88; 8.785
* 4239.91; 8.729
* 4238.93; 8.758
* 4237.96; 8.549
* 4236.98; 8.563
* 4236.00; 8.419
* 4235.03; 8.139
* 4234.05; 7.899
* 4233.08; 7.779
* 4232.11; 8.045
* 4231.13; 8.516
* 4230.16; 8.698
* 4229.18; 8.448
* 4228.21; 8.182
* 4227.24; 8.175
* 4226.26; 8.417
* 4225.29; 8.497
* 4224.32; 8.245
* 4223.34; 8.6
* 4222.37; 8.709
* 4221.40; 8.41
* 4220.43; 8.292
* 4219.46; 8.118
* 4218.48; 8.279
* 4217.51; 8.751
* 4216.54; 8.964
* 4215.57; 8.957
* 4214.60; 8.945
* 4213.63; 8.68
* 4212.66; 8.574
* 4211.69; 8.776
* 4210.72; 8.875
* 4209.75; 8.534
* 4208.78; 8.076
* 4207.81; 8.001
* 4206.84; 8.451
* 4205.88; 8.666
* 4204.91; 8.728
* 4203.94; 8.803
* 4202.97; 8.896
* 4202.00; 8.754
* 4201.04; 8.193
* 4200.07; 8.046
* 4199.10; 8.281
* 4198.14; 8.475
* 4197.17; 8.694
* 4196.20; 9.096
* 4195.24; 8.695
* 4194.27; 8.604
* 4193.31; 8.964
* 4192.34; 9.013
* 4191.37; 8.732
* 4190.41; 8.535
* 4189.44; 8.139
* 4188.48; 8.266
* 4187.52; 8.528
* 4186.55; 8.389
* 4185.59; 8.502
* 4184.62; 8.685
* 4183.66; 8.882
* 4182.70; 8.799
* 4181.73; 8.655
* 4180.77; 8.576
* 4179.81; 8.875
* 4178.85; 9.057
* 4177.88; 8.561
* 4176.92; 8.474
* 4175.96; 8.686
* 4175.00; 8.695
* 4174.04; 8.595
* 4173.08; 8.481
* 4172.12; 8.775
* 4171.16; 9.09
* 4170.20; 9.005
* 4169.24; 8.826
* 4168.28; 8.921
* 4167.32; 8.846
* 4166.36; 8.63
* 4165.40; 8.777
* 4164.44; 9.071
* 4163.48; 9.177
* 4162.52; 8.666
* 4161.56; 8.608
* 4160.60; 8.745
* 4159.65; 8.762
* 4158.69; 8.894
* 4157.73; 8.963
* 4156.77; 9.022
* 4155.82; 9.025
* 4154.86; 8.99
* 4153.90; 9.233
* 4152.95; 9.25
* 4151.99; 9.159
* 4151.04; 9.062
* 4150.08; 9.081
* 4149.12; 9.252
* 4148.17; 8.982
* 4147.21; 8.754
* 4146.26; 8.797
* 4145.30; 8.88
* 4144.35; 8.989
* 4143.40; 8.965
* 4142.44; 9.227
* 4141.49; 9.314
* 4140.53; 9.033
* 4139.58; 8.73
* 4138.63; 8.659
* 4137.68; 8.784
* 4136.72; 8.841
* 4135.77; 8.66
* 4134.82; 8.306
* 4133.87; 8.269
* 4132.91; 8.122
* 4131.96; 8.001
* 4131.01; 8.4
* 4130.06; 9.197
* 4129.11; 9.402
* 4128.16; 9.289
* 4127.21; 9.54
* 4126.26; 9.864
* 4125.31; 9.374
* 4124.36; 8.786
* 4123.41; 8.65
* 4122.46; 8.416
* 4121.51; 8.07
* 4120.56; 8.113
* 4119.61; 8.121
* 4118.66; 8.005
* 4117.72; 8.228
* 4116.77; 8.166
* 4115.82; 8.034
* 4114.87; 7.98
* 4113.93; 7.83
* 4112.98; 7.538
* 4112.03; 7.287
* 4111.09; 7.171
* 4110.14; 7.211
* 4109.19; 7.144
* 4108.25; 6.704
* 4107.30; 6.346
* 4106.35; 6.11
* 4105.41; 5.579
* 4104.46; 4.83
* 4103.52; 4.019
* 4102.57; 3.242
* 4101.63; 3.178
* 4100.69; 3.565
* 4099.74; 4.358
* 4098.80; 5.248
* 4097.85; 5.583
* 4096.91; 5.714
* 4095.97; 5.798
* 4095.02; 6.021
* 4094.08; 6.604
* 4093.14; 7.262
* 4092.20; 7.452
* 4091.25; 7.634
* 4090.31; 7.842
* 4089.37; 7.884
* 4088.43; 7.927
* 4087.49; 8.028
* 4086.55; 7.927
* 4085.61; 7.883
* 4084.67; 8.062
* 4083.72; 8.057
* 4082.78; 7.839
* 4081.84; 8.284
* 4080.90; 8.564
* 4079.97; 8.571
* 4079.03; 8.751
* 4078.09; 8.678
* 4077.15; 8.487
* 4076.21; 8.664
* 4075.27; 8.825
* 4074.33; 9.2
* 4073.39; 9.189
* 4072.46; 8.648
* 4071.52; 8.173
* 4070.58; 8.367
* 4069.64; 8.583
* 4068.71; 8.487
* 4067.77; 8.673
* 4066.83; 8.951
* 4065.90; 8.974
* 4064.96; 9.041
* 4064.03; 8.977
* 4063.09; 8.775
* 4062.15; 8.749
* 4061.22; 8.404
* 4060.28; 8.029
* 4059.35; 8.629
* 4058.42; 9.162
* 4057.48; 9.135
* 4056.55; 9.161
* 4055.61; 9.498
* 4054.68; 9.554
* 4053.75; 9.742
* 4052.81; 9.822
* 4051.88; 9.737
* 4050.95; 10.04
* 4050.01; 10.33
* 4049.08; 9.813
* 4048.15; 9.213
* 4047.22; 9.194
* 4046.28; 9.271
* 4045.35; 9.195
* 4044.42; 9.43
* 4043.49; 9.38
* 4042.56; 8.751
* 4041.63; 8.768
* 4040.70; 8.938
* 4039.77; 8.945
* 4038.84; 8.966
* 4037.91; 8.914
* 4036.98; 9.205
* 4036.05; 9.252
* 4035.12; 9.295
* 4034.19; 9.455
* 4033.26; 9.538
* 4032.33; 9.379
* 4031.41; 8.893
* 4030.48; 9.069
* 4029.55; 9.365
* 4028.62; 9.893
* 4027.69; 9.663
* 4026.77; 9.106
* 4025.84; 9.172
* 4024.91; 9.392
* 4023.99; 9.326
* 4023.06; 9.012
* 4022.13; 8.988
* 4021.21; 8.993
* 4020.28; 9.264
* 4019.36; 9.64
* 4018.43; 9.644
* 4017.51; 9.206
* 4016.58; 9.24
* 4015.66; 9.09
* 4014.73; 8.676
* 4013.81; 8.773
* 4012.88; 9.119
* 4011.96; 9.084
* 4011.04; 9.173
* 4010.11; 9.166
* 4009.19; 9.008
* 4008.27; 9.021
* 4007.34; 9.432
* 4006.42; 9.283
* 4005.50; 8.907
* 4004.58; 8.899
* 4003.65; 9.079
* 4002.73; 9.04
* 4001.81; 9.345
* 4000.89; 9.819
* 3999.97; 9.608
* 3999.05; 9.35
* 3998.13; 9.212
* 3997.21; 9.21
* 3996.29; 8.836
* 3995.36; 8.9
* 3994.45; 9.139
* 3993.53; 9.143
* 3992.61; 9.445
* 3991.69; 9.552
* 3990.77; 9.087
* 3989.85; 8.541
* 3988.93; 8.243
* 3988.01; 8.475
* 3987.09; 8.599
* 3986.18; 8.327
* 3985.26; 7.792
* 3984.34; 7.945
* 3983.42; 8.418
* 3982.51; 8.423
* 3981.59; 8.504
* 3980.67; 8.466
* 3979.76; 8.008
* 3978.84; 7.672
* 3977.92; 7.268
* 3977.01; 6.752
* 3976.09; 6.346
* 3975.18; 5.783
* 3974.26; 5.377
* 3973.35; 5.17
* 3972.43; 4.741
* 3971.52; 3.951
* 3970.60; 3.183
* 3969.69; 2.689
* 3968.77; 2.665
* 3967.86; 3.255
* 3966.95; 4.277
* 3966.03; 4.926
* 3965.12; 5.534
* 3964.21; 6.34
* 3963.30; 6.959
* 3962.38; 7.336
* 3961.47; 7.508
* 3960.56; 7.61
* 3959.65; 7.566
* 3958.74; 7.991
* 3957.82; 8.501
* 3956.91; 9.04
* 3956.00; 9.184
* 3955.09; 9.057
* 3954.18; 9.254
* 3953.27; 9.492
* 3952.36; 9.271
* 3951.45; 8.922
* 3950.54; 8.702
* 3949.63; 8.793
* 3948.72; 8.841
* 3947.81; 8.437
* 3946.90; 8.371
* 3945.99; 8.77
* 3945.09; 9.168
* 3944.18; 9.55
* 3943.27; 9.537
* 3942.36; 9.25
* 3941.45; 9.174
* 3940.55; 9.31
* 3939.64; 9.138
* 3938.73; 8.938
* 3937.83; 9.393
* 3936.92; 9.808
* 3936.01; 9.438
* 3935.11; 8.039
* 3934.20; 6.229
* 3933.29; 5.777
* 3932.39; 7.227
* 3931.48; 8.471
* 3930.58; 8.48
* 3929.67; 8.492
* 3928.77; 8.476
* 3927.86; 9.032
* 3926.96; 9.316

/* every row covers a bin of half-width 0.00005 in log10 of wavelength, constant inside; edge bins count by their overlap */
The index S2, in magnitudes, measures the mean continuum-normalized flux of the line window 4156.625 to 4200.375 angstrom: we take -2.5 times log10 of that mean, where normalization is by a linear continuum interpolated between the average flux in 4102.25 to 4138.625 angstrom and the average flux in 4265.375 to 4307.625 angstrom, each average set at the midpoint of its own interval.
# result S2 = -0.09 mag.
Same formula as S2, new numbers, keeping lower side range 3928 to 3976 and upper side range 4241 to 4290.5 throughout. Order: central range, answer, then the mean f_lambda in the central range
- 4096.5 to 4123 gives 0.224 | 6.5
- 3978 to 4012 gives -0.158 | 8.85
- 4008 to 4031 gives -0.191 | 9.2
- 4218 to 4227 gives -0.009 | 8.38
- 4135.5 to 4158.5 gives -0.113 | 8.99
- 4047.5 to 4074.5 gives -0.158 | 9.07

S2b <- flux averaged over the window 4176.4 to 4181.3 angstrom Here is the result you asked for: 8.71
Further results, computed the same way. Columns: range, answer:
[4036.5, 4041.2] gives 8.99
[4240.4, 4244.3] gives 8.75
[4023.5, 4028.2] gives 9.34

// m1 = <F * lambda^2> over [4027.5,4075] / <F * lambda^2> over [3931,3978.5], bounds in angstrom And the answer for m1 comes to 1.3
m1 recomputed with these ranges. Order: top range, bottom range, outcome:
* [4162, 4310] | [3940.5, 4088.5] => 1.11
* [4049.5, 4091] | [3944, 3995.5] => 1.22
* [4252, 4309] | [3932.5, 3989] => 1.29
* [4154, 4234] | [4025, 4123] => 1.13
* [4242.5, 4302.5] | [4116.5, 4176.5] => 1.02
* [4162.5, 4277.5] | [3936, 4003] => 1.22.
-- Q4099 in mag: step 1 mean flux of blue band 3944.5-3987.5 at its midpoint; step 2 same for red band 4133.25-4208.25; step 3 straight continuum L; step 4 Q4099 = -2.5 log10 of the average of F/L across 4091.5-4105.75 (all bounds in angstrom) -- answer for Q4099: 0.48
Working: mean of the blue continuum 7.22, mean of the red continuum 8.76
